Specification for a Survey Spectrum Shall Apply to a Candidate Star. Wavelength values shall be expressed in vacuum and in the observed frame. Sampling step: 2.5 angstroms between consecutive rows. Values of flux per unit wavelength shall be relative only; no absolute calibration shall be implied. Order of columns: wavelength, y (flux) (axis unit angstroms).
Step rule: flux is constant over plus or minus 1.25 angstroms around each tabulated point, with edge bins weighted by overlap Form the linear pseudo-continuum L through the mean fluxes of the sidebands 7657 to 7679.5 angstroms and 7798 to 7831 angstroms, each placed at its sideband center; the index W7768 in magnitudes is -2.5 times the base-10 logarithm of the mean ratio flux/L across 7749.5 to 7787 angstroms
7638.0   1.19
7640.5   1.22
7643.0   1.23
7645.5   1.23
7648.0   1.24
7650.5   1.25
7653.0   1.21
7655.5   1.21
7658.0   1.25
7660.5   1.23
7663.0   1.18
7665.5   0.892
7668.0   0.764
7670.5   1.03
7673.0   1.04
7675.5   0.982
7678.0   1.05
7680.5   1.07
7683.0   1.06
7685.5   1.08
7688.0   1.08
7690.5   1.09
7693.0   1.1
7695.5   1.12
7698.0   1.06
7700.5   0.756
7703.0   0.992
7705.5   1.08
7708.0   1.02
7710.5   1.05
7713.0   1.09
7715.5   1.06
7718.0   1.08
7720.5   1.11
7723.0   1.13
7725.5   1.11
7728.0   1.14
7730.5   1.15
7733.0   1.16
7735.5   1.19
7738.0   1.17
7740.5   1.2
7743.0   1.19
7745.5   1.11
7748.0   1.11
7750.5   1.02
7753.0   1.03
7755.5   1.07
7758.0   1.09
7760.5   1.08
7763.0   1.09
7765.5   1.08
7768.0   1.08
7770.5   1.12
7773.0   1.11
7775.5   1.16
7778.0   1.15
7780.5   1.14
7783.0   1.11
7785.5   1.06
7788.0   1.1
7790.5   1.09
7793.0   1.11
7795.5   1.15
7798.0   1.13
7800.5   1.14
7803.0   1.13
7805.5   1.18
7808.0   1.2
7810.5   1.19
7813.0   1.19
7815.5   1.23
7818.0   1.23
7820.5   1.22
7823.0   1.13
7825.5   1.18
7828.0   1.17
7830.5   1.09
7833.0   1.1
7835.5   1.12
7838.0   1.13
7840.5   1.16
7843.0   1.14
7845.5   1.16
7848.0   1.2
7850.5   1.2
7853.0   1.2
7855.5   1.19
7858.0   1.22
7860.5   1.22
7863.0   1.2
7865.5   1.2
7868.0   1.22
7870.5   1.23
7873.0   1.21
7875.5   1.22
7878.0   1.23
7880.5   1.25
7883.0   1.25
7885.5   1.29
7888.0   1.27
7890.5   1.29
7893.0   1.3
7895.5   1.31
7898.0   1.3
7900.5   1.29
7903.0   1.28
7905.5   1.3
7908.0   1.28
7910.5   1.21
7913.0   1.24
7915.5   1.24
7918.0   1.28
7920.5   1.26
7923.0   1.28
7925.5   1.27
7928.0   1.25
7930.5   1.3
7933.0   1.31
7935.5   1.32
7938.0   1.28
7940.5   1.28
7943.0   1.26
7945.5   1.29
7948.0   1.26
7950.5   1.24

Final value 0.04 mag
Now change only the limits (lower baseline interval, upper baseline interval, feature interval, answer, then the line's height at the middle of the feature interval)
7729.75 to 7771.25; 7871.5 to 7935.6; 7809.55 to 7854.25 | 0.03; 1.2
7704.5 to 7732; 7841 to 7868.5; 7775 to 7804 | 0.02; 1.15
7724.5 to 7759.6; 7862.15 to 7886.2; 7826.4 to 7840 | 0.07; 1.2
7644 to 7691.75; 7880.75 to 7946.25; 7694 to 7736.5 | 0.06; 1.14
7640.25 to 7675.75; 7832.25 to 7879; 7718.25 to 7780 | 0.04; 1.16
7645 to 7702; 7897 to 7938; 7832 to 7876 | 0.04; 1.23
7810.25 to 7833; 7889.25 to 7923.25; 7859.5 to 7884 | 0.01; 1.24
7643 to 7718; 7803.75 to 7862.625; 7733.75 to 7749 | -0.04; 1.12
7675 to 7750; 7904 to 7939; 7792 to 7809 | 0.02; 1.17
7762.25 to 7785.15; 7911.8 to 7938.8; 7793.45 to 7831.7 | -0.01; 1.16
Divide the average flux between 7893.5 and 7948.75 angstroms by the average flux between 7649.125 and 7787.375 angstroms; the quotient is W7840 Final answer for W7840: 1.2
